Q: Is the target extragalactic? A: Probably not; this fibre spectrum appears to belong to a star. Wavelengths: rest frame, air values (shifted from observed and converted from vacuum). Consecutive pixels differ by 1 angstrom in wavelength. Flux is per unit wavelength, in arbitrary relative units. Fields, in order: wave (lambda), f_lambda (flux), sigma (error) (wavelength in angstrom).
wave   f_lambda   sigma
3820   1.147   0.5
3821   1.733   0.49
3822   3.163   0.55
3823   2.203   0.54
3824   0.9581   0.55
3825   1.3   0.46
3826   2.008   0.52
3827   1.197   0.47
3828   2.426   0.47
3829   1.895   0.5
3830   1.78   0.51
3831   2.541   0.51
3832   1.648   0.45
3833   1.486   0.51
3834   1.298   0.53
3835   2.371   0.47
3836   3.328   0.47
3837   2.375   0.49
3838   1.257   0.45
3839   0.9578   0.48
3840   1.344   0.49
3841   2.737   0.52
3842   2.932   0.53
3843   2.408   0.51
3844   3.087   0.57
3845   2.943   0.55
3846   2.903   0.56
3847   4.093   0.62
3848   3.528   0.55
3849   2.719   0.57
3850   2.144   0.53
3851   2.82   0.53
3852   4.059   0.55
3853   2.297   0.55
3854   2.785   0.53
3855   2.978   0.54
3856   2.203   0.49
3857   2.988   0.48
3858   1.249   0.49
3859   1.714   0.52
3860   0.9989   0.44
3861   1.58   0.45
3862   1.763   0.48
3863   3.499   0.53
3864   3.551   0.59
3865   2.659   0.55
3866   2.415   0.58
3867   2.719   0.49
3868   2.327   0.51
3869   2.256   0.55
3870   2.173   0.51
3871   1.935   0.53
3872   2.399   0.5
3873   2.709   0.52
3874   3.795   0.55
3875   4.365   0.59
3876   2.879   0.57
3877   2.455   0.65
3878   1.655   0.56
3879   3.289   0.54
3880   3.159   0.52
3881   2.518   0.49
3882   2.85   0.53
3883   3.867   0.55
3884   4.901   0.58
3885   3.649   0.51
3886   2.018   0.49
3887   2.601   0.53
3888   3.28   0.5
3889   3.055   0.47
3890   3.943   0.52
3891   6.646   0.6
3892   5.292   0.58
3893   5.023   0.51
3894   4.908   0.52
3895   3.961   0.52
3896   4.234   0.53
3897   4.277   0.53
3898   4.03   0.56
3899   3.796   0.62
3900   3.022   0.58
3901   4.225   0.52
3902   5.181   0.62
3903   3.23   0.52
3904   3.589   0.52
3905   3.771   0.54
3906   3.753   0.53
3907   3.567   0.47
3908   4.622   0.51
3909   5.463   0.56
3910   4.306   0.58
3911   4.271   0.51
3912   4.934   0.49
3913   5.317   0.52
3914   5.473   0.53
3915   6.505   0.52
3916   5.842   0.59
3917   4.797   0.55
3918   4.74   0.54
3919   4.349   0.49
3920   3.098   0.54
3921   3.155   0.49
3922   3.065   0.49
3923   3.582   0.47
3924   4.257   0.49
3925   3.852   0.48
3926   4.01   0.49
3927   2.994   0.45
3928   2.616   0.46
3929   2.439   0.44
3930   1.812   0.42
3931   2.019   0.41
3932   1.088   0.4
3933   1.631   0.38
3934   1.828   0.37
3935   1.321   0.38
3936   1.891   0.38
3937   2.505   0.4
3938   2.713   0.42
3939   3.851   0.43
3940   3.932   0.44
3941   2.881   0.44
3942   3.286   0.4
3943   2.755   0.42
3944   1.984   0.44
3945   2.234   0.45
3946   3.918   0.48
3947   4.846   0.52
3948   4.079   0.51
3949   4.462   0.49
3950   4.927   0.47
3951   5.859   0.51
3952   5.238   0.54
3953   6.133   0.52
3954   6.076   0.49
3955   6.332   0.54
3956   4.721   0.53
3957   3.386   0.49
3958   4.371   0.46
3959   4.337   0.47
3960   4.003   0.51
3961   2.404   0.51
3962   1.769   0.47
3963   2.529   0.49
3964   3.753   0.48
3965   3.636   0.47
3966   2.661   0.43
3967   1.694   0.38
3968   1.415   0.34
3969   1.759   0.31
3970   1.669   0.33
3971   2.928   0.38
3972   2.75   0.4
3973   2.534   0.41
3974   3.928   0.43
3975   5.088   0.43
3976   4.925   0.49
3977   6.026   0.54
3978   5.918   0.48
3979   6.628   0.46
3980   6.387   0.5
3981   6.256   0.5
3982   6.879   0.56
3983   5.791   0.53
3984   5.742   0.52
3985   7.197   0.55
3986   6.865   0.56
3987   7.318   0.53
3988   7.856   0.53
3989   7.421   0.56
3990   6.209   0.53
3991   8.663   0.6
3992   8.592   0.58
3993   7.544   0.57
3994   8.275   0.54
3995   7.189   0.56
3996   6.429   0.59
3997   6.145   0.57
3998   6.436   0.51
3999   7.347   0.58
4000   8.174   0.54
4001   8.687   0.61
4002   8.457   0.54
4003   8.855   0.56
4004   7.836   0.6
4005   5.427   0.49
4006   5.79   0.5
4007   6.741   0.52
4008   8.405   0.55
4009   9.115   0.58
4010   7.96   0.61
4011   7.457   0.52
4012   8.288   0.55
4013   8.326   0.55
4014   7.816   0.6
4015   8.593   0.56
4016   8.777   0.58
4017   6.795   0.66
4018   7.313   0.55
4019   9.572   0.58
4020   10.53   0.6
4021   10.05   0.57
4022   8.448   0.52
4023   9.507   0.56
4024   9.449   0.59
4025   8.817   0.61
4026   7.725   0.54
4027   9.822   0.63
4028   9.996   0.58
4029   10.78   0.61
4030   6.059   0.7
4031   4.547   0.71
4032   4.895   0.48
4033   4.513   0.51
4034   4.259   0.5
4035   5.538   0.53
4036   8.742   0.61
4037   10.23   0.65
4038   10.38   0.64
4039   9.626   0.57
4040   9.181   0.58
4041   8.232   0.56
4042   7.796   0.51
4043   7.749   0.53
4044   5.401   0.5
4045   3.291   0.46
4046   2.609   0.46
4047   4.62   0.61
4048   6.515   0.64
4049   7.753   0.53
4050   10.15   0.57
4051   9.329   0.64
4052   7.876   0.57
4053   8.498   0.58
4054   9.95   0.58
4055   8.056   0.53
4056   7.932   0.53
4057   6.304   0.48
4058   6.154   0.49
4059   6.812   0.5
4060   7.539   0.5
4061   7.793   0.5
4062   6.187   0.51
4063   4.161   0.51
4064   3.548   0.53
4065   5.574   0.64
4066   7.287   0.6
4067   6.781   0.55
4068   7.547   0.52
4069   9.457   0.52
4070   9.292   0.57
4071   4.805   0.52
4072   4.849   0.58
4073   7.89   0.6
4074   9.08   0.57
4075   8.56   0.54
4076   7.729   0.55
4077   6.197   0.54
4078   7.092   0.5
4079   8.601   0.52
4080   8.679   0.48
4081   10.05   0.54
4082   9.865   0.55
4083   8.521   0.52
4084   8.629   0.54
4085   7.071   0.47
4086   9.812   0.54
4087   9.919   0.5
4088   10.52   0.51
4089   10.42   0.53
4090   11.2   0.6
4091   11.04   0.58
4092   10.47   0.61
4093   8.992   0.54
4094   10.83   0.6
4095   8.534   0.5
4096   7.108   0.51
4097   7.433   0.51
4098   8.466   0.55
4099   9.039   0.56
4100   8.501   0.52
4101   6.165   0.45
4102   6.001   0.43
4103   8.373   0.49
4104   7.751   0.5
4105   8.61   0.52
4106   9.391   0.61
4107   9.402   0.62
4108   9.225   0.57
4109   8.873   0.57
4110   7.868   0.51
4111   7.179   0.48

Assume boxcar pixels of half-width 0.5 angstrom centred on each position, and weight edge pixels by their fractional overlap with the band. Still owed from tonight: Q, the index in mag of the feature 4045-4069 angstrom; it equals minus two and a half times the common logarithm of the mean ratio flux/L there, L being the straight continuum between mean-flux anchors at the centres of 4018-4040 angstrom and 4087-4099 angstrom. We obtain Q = 0.27 mag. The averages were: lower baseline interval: 8.26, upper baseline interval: 9.54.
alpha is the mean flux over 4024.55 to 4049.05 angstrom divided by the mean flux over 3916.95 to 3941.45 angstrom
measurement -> 2.4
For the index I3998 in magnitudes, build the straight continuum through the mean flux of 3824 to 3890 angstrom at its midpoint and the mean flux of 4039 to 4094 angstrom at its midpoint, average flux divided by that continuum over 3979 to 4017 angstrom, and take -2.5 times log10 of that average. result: -0.214 mag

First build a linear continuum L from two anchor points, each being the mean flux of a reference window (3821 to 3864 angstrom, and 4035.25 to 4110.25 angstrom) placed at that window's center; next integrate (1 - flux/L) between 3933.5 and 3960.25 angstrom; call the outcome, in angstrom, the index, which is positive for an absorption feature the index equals 5.8 angstrom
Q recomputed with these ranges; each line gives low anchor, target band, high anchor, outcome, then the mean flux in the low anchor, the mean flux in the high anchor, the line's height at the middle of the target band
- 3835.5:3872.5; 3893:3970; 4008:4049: 0.253 mag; 2.49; 7.74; 4.82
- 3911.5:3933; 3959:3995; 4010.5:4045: 0.213 mag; 3.76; 8.02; 5.97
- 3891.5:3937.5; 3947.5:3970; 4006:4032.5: 0.404 mag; 3.77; 8.25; 5.67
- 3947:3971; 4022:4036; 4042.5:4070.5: -0.234 mag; 3.8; 6.93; 6.05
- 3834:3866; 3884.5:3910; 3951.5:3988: -0.222 mag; 2.5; 4.52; 3.3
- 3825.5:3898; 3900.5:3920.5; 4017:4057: -0.085 mag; 2.82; 7.81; 4.2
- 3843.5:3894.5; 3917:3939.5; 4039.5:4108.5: 0.448 mag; 3.01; 7.89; 4.42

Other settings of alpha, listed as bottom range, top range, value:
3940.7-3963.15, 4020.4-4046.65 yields 1.87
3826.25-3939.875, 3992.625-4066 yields 2.42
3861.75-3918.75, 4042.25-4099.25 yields 2.08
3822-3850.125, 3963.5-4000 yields 2.48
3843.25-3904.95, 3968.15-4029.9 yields 2.25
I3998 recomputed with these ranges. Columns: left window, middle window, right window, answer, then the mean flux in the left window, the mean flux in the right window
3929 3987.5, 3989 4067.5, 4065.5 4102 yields -0.193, 3.9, 8.48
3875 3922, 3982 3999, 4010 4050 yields -0.078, 4.03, 7.73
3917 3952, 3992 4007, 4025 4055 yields -0.250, 3.23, 7.48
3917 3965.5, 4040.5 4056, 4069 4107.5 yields -0.002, 3.49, 8.56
